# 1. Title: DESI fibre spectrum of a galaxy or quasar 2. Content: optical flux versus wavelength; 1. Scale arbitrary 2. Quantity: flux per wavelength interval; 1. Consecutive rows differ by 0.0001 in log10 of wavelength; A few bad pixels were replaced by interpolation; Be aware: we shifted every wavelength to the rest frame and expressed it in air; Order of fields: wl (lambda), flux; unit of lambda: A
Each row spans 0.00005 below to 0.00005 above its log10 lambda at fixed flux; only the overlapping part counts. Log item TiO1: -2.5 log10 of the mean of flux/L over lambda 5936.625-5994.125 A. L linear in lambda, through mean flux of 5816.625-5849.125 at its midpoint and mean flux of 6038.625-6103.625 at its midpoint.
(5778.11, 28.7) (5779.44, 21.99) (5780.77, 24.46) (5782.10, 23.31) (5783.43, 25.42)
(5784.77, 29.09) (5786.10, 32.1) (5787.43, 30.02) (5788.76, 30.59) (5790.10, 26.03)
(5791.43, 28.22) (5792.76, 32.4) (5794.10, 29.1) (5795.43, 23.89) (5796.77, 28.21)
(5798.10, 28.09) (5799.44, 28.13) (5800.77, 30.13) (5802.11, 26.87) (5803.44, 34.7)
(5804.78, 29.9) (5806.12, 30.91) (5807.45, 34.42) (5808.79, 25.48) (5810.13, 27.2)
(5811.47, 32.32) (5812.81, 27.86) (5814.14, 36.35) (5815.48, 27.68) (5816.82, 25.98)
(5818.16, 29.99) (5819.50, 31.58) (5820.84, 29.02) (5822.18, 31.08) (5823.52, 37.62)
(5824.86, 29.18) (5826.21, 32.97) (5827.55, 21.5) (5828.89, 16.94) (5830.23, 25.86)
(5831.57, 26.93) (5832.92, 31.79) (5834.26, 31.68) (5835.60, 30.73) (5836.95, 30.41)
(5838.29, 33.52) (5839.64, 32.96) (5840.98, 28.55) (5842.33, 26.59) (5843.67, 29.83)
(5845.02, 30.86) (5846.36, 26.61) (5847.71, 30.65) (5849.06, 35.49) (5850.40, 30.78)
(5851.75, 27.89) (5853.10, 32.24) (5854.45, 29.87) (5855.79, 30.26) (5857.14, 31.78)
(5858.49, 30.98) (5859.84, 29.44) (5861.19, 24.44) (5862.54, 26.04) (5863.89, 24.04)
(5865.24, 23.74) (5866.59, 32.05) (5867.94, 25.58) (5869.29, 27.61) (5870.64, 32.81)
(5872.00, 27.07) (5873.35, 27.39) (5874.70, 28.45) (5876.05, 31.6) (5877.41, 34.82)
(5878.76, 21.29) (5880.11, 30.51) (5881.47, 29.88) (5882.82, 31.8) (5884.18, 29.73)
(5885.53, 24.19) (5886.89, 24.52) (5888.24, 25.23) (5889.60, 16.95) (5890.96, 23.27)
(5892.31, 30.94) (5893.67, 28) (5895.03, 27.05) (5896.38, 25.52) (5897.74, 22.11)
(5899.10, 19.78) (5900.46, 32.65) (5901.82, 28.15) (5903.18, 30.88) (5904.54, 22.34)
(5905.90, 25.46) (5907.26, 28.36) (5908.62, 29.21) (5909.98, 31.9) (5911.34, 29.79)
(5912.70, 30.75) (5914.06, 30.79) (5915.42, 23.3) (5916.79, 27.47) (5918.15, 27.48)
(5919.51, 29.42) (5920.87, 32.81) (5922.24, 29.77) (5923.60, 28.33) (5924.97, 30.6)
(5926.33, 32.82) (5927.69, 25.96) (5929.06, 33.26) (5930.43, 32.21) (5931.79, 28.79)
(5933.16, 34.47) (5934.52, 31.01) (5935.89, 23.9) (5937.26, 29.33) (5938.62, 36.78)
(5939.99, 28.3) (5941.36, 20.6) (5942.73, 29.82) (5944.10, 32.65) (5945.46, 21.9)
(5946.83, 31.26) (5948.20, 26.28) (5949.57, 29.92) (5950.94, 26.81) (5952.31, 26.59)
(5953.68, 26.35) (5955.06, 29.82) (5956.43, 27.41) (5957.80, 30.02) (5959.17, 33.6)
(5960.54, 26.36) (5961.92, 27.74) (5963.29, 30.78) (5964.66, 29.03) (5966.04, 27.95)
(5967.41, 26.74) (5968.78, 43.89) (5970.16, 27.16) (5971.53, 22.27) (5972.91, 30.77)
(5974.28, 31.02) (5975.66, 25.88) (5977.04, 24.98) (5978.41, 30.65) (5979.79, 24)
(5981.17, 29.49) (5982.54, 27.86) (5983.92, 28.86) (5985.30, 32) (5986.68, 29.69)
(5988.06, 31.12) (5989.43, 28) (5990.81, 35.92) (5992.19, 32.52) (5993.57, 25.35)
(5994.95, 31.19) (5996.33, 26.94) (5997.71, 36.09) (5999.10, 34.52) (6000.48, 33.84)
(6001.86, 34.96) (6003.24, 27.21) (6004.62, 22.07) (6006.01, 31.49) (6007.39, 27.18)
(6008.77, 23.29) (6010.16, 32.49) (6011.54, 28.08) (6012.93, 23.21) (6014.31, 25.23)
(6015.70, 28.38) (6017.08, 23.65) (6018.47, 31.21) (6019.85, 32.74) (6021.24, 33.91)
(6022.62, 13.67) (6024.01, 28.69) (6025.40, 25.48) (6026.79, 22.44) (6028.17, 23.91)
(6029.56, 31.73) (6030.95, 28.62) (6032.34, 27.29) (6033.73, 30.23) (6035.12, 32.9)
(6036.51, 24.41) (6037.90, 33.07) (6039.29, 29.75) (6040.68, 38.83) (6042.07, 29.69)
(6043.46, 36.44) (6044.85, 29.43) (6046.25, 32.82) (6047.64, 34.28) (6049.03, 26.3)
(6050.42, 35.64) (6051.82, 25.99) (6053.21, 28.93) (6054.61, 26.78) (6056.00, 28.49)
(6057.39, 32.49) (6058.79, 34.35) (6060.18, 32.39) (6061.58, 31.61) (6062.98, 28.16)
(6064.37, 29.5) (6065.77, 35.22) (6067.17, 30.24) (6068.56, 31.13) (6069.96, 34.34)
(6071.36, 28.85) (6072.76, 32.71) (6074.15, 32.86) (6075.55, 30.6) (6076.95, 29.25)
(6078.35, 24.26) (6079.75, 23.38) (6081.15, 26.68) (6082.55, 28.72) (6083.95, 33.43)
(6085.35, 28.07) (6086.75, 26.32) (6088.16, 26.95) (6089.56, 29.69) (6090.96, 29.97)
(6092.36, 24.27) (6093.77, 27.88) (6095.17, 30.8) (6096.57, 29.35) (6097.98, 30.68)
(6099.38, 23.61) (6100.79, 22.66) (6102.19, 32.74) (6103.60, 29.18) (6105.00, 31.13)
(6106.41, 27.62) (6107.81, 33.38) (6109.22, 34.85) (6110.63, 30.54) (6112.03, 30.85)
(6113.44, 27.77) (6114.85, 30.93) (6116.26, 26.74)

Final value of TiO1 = 0.03 mag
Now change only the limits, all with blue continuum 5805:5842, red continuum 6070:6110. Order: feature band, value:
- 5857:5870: 0.08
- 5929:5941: -0.04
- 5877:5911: 0.10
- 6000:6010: 0.02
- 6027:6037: 0.03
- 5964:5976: -0.01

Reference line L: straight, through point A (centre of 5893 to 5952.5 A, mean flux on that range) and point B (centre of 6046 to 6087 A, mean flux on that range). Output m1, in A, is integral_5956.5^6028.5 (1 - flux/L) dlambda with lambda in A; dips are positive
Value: 1.3 A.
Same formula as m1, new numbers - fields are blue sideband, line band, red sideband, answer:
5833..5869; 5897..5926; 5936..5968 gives 0.7 A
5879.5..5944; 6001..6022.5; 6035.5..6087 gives 1.3 A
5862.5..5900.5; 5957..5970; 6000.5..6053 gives -1.1 A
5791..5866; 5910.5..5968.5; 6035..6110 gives 1.0 A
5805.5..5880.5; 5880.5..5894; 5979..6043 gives 1.3 A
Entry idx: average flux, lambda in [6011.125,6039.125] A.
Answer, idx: 27.5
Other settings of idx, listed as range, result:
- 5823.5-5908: 28.1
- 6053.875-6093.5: 29.6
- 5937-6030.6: 28.7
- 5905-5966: 29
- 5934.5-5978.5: 28.7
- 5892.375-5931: 28.5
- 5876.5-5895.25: 27.1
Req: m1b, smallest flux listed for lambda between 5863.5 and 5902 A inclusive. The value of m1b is 16.95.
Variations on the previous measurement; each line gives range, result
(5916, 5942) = 20.6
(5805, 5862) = 16.94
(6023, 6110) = 22.44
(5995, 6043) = 13.67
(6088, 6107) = 22.66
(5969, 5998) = 22.27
